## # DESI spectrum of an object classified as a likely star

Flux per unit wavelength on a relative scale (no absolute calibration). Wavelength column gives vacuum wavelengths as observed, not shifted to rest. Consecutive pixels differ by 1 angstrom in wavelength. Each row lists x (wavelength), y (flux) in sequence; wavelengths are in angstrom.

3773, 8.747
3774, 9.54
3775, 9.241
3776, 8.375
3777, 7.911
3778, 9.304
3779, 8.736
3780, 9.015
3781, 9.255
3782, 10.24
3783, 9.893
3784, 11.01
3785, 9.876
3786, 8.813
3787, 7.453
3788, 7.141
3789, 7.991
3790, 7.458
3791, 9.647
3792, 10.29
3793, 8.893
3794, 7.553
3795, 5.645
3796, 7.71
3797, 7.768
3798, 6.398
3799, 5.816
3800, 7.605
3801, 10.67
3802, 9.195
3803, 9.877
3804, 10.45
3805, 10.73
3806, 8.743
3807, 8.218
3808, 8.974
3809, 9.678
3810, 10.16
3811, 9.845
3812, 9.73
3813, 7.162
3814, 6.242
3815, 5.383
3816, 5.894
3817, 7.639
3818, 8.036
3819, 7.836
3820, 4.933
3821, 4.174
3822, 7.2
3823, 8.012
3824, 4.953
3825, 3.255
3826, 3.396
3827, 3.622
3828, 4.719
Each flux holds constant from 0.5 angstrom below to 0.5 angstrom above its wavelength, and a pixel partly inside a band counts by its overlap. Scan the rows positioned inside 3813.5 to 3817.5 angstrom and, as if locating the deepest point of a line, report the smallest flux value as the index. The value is 5.383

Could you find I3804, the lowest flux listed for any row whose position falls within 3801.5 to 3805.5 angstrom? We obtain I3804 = 9.195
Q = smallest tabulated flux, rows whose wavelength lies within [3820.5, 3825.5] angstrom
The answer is 3.255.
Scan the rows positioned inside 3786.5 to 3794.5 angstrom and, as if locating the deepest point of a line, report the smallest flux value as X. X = 7.141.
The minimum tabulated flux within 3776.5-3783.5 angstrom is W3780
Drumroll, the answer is 7.911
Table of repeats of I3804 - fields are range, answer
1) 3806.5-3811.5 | 8.218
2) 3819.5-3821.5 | 4.174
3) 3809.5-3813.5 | 7.162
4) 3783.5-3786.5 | 8.813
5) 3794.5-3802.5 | 5.645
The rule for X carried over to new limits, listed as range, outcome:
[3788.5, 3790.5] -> 7.458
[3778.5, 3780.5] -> 8.736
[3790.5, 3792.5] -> 9.647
